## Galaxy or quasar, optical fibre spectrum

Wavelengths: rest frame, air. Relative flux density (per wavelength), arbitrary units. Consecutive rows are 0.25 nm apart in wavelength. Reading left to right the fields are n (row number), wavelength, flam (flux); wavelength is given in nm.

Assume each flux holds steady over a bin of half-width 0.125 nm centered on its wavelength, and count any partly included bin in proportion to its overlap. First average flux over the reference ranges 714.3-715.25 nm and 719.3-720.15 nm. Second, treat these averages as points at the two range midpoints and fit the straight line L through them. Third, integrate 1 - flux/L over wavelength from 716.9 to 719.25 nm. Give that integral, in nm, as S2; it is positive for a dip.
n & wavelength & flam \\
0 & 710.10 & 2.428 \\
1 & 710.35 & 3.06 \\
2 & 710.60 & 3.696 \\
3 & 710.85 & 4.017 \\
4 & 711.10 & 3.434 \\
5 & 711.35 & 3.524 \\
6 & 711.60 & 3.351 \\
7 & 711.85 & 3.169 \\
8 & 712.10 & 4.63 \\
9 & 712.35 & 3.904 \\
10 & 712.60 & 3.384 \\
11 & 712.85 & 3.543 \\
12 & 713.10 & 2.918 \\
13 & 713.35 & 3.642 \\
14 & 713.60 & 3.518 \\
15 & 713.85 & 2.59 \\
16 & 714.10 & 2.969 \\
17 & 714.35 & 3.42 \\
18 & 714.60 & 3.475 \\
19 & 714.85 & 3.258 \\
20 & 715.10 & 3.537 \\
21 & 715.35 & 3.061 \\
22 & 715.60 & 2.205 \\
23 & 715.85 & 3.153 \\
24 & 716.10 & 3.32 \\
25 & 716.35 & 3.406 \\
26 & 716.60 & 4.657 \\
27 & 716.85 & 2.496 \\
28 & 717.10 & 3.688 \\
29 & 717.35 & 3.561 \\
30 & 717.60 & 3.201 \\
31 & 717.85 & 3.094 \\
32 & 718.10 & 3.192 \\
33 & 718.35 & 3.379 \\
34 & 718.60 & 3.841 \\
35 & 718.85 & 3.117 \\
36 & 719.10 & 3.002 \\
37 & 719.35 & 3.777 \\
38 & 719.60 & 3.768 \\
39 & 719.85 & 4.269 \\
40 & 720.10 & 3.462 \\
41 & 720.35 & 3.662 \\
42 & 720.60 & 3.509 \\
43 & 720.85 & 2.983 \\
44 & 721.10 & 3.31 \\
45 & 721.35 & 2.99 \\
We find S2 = 0.24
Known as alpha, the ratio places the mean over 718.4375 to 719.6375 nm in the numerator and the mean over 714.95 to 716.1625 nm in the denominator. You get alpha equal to 1.14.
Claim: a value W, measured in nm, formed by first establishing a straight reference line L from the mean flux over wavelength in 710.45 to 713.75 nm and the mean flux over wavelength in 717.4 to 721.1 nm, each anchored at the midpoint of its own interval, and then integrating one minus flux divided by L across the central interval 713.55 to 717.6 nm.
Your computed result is 0.29 nm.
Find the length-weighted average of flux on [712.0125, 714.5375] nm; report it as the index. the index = 3.43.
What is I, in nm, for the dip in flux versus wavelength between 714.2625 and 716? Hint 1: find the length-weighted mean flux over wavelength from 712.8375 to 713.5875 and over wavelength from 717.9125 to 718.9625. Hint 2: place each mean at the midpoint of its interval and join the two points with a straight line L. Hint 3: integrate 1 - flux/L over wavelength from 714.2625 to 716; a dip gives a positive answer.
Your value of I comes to 0.11 nm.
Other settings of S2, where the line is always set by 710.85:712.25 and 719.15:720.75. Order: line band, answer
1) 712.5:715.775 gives 0.43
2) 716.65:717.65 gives 0.09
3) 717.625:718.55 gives 0.10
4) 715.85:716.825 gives 0.03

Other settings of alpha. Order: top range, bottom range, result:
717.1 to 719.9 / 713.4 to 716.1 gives 1.10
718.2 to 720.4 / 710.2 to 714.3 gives 1.04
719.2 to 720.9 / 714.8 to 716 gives 1.20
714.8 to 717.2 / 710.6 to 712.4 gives 0.88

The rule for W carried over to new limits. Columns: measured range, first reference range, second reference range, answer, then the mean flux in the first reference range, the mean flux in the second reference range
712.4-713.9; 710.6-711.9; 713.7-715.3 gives 0.006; 3.54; 3.21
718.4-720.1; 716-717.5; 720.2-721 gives -0.087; 3.52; 3.38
